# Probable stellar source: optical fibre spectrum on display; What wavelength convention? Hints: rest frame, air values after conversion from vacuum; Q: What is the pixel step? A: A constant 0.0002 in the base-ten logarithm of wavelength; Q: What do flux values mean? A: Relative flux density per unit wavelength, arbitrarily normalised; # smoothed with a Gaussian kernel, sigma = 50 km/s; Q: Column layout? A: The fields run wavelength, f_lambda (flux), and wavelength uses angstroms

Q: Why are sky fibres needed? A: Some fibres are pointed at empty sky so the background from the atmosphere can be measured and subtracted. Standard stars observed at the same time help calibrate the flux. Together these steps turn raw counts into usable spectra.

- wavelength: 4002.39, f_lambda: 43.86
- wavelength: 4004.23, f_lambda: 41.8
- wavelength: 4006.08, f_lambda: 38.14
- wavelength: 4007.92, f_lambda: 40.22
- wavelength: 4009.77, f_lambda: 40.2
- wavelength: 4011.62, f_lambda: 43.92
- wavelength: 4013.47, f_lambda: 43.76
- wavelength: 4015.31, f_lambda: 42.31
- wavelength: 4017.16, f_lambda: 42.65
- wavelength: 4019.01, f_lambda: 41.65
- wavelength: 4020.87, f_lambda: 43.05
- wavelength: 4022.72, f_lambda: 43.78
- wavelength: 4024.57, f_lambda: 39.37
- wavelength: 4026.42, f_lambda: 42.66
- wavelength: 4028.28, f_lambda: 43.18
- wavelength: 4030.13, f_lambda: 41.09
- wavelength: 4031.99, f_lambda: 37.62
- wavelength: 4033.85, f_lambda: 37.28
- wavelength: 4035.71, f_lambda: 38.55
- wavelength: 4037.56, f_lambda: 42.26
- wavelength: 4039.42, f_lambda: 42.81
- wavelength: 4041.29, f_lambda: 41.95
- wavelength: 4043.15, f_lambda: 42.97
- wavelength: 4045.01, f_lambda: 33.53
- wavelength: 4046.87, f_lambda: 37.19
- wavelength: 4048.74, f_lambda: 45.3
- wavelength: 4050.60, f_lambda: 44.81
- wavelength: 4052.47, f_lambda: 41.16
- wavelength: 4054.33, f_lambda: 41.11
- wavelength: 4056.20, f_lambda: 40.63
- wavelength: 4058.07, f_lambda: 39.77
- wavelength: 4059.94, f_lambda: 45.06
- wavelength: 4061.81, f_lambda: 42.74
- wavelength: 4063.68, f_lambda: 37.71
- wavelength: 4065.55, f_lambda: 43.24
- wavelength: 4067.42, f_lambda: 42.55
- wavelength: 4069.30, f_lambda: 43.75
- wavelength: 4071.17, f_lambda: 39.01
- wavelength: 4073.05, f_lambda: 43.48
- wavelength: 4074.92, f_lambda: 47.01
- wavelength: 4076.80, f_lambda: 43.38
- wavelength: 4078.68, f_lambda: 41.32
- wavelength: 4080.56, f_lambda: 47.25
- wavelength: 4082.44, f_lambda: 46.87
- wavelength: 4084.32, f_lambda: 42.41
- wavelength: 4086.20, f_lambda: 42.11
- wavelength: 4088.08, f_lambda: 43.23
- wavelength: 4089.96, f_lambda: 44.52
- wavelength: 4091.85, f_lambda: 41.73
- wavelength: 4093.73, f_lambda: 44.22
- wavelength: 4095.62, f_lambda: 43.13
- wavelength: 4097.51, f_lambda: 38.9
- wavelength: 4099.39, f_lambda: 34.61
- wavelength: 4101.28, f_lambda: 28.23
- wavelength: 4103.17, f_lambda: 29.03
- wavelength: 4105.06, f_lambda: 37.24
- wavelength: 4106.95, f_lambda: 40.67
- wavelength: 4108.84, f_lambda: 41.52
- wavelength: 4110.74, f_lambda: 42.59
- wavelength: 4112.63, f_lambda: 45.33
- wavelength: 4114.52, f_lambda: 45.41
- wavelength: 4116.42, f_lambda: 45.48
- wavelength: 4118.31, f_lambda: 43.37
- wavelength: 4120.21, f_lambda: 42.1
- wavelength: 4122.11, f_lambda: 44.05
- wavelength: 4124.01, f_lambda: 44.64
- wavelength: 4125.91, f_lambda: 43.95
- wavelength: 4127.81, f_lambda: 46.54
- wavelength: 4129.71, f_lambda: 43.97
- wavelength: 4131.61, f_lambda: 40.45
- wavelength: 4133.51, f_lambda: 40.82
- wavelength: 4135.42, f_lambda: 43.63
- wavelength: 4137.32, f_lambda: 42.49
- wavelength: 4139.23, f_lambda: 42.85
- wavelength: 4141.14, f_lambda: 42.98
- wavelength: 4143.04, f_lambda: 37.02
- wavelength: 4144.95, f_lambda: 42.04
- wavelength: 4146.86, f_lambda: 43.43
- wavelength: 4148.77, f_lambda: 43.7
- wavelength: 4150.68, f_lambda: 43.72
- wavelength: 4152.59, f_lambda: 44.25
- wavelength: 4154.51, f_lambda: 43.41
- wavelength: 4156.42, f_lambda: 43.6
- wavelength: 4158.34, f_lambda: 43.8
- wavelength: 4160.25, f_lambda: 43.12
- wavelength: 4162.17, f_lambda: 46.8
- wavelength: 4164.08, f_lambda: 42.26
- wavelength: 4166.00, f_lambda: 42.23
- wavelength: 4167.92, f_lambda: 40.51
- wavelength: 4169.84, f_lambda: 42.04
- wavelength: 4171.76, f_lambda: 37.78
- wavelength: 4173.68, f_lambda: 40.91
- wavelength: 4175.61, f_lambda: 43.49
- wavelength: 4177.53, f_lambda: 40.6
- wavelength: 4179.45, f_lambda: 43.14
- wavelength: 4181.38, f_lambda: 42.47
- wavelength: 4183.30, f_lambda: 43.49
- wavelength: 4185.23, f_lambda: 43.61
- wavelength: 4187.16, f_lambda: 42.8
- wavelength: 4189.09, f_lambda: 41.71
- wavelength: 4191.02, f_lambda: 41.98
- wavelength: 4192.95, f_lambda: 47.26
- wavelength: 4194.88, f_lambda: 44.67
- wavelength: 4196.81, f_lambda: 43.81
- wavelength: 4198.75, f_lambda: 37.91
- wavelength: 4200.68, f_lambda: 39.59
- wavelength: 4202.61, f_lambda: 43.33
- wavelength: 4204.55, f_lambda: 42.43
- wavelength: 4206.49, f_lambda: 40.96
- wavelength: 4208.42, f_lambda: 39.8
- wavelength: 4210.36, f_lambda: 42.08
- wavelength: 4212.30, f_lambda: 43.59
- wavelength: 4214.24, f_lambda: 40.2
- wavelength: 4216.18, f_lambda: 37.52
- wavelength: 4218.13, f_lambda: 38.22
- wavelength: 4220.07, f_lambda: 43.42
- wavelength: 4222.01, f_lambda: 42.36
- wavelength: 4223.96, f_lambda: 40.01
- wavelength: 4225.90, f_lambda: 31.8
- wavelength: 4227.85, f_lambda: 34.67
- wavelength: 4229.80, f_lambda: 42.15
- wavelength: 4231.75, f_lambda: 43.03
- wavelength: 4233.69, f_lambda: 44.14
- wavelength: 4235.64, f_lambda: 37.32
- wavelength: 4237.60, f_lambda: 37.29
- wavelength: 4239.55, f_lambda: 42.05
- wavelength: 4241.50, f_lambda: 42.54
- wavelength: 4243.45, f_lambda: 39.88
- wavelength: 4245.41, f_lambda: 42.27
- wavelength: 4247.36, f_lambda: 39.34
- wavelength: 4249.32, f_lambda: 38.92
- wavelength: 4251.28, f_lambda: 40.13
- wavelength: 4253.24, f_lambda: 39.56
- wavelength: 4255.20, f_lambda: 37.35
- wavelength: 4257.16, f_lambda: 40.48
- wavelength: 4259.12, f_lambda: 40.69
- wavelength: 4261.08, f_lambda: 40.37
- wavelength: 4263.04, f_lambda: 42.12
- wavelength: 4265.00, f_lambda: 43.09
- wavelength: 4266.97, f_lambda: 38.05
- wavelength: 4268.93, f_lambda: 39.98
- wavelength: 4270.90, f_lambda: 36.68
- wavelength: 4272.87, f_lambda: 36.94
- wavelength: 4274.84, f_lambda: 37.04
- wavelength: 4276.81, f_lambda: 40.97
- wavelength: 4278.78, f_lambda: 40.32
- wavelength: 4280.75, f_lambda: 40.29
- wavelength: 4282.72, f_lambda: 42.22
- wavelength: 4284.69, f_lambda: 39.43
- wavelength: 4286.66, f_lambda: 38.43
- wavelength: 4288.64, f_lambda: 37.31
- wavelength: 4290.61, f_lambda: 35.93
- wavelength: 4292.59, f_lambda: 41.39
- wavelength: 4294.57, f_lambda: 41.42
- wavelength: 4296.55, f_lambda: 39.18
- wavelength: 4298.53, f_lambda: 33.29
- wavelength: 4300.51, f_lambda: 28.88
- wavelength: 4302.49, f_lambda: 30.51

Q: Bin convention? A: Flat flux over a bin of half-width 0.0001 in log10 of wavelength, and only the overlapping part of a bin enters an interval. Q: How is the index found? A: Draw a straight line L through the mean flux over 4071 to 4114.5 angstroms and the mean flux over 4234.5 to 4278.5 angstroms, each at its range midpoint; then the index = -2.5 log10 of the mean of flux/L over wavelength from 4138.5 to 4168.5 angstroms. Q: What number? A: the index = -0.06 mag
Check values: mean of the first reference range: 41.3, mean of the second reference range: 39.7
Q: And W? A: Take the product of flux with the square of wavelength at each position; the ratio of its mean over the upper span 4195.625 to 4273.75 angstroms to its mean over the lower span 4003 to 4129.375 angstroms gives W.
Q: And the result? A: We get 1.04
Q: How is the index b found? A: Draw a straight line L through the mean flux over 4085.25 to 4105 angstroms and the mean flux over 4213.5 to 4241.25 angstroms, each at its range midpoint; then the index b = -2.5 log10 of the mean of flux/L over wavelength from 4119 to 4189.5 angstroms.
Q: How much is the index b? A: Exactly -0.09 mag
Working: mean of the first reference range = 38.9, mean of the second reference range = 39.7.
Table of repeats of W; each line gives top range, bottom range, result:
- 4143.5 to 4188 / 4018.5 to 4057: 1.11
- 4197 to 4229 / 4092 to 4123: 1.04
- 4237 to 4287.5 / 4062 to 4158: 1.02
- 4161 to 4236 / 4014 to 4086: 1.06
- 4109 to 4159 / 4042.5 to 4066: 1.09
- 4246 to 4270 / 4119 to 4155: 0.99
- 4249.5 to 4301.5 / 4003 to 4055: 1.06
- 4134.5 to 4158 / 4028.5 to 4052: 1.11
